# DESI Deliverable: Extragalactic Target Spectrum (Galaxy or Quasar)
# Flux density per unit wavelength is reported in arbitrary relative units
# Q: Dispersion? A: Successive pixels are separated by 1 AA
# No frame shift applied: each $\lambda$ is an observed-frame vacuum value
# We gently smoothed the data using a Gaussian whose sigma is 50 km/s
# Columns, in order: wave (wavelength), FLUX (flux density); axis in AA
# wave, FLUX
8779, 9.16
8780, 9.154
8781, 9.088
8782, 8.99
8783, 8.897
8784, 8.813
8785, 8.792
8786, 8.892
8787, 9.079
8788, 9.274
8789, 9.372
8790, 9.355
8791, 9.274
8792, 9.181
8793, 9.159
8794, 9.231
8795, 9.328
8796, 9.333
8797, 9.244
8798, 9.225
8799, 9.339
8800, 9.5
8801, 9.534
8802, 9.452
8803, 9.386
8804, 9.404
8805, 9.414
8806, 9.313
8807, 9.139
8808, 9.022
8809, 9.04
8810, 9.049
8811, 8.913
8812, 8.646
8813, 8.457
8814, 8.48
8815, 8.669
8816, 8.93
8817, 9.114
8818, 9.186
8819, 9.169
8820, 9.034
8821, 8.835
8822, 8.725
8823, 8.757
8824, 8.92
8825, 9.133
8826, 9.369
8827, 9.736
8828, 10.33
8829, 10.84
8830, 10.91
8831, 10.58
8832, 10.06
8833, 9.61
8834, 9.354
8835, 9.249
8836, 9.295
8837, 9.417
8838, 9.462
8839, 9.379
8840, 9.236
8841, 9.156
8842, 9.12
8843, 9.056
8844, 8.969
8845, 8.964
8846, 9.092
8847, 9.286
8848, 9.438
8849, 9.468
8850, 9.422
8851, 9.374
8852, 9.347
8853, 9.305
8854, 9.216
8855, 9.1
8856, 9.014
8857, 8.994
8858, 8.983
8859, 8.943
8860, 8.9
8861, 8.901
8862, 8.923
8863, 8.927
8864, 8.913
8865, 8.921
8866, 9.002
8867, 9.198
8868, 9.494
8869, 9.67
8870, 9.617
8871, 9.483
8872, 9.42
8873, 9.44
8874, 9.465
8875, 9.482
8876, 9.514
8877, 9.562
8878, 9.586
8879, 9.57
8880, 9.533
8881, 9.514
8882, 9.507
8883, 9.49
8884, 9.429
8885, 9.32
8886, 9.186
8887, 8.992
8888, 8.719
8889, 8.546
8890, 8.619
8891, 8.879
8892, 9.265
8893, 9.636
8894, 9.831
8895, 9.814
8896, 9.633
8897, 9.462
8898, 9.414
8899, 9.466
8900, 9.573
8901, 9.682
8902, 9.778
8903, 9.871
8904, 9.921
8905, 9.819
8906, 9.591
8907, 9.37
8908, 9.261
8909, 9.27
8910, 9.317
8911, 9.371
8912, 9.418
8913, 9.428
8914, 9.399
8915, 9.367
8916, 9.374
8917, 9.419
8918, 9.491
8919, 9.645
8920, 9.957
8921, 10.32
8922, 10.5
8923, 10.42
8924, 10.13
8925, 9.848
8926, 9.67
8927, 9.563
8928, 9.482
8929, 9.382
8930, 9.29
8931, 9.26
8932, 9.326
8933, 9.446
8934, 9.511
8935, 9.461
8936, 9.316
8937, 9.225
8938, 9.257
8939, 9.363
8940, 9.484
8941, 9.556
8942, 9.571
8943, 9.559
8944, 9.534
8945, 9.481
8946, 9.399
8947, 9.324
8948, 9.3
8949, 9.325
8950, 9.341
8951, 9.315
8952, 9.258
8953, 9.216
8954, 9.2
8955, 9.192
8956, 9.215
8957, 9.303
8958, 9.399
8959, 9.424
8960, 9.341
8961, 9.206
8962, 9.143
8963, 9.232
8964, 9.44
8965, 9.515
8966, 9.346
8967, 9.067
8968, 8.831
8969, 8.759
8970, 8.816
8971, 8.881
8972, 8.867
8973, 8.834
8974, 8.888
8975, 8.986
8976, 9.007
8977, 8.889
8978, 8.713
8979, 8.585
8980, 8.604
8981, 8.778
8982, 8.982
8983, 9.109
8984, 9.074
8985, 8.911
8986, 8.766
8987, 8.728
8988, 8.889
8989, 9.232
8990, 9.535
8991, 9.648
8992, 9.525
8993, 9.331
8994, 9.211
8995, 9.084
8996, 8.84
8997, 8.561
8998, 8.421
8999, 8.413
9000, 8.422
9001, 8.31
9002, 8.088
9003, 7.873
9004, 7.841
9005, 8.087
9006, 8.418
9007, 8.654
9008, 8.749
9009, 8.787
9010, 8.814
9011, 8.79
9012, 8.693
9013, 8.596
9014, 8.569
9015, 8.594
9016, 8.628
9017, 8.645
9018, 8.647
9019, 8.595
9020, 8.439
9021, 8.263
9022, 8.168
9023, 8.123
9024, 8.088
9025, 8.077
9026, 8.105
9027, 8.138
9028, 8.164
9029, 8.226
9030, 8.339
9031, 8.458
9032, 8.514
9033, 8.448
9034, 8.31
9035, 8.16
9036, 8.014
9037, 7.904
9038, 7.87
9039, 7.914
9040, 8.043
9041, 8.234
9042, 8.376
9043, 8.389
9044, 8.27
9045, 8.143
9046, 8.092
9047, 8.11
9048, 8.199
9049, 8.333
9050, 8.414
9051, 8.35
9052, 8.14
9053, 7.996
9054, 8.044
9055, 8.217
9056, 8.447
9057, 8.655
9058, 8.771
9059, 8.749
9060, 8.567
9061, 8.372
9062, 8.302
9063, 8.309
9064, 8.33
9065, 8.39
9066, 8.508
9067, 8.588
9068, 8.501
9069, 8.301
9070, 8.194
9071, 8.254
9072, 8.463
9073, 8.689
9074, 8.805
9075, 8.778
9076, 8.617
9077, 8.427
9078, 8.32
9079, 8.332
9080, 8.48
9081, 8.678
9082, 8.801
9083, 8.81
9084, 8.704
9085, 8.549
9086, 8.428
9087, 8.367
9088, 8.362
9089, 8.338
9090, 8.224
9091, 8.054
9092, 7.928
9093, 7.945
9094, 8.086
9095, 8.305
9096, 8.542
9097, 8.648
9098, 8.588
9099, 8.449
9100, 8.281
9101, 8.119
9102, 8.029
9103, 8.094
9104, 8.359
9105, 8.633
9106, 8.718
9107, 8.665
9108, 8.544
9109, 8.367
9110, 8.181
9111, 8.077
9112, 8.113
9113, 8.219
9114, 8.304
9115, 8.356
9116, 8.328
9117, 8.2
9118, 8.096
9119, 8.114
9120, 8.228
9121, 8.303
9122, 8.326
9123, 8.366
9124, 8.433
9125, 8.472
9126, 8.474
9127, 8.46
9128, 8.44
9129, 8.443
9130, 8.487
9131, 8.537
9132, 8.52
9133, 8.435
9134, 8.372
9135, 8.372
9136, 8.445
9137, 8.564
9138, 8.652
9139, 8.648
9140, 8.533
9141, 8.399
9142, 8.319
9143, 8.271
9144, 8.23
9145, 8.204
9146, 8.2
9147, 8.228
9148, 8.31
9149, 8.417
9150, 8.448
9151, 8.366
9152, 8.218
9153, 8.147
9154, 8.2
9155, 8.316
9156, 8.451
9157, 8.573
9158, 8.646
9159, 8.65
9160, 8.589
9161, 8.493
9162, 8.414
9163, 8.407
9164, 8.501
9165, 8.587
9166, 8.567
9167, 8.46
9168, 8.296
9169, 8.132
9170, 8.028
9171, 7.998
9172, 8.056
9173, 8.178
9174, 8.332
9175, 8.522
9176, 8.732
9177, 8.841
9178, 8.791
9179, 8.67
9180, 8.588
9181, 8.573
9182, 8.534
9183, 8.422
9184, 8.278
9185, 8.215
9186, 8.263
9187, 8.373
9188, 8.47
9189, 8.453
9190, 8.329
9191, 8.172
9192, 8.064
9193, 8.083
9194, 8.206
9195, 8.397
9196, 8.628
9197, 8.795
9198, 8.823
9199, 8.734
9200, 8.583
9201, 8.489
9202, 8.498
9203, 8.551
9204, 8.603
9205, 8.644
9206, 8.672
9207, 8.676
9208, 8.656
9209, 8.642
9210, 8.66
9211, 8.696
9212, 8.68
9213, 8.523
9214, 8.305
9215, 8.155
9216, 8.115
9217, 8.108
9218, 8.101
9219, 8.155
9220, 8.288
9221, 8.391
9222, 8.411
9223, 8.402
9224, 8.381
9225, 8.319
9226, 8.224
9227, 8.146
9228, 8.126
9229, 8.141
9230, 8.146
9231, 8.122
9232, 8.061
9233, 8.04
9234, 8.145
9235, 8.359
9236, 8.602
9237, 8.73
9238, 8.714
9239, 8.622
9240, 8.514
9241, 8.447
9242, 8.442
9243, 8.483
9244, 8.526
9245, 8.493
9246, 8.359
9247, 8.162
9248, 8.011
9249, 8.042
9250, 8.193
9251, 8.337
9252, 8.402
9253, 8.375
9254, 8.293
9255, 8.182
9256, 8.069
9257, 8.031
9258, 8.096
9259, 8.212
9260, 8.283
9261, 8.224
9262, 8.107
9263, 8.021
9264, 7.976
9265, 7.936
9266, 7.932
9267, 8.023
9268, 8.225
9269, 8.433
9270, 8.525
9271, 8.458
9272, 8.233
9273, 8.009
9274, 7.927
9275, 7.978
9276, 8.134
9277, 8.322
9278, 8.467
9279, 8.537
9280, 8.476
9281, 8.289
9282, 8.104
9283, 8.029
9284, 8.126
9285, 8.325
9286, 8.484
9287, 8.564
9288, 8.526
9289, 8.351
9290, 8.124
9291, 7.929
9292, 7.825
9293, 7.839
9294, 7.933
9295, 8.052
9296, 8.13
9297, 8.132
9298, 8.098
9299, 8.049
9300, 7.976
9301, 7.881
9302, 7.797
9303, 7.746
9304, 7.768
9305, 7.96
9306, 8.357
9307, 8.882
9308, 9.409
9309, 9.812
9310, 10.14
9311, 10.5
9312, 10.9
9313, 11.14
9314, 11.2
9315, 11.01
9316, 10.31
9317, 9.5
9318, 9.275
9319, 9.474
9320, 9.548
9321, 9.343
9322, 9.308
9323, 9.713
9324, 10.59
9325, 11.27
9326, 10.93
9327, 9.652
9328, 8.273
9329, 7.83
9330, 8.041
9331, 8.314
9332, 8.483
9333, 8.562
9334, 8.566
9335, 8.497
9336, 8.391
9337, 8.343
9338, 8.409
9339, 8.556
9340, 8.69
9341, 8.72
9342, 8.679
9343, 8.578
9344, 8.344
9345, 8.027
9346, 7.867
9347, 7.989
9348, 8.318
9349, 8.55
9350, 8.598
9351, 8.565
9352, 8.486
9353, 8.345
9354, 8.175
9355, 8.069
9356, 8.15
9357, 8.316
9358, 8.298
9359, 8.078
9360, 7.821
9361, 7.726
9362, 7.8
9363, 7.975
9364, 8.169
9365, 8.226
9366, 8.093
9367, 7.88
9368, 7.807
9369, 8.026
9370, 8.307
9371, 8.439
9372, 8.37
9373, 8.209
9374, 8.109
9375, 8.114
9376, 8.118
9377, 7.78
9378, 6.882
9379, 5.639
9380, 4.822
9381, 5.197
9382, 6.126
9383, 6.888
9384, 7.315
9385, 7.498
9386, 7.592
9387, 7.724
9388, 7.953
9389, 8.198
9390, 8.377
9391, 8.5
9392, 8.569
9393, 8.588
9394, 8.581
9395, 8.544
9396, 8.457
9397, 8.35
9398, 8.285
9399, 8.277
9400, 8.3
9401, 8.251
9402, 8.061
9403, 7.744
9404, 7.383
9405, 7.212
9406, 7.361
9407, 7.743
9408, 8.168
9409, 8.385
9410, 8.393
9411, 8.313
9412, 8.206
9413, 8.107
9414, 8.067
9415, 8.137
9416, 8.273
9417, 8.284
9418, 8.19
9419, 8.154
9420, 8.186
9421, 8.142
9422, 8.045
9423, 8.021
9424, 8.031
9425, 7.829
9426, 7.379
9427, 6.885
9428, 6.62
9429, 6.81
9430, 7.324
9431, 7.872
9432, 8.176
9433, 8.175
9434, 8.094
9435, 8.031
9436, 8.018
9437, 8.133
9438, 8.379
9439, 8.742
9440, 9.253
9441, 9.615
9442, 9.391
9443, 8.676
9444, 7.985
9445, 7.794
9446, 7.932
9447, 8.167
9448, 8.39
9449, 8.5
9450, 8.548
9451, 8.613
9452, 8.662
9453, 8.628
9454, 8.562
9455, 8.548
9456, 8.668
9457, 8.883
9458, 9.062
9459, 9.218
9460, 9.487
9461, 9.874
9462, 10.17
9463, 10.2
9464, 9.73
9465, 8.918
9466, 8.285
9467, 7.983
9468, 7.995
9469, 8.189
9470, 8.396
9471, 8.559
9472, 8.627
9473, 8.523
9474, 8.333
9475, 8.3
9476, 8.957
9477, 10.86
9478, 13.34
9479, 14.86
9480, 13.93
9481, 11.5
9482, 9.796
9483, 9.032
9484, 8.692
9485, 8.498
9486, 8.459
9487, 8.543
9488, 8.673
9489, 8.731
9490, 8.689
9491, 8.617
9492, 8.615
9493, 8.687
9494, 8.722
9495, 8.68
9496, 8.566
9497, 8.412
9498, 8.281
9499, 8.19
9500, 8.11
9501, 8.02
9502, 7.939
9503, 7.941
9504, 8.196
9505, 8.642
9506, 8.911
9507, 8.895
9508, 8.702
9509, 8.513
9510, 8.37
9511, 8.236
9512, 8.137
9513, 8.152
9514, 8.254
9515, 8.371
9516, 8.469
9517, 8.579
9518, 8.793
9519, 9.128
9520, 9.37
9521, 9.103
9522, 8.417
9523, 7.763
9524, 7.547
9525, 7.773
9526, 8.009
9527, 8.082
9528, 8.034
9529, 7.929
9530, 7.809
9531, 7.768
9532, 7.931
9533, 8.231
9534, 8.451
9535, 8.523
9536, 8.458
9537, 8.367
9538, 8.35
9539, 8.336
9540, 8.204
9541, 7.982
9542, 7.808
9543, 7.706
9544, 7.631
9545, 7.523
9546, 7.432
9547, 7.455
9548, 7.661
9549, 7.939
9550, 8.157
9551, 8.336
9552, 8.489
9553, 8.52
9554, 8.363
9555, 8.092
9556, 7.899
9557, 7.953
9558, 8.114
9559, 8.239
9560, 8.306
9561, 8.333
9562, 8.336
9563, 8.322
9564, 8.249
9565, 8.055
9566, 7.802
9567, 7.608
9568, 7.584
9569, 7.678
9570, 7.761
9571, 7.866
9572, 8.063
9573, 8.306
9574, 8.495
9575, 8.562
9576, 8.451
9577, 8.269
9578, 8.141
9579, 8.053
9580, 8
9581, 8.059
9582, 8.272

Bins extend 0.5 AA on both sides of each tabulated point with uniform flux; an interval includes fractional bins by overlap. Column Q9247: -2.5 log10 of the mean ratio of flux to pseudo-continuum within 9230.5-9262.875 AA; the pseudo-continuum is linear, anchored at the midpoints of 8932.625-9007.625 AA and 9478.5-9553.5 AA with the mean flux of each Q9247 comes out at 0.06 mag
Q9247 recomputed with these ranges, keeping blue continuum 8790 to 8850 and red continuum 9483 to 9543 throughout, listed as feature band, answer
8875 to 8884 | -0.04 mag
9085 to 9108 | 0.07 mag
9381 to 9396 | 0.09 mag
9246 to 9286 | 0.06 mag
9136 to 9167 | 0.05 mag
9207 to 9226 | 0.05 mag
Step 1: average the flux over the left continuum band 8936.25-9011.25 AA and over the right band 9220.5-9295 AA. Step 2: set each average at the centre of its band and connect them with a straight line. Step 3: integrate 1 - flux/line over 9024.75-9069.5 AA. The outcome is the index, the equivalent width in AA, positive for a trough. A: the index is 2.7 AA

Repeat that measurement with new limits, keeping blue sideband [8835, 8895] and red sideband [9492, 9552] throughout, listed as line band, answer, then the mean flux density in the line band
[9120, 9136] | 0.77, 8.42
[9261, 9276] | 0.87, 8.13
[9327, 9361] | 0.69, 8.34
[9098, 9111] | 0.75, 8.37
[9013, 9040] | 2.15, 8.29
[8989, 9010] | 0.79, 8.71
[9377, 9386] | 2.14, 6.45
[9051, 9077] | 1.47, 8.44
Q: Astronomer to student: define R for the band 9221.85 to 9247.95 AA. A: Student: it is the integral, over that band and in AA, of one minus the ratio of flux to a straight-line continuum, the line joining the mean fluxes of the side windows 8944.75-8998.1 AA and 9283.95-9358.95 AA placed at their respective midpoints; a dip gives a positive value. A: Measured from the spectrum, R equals 1.5 AA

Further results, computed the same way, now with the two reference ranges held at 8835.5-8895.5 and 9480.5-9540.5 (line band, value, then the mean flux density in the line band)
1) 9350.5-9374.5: 1.4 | 8.14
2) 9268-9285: 1.0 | 8.25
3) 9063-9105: 2.7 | 8.41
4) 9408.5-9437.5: 2.2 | 7.94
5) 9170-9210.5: 1.8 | 8.47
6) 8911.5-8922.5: -0.6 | 9.67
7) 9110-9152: 2.7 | 8.35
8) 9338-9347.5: 0.3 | 8.38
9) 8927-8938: -0.2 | 9.37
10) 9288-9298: 0.8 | 8.06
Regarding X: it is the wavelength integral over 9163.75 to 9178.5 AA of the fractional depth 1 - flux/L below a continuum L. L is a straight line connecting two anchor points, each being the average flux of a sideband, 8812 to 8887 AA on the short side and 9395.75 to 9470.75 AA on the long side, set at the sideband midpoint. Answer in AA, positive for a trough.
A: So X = 0.6 AA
